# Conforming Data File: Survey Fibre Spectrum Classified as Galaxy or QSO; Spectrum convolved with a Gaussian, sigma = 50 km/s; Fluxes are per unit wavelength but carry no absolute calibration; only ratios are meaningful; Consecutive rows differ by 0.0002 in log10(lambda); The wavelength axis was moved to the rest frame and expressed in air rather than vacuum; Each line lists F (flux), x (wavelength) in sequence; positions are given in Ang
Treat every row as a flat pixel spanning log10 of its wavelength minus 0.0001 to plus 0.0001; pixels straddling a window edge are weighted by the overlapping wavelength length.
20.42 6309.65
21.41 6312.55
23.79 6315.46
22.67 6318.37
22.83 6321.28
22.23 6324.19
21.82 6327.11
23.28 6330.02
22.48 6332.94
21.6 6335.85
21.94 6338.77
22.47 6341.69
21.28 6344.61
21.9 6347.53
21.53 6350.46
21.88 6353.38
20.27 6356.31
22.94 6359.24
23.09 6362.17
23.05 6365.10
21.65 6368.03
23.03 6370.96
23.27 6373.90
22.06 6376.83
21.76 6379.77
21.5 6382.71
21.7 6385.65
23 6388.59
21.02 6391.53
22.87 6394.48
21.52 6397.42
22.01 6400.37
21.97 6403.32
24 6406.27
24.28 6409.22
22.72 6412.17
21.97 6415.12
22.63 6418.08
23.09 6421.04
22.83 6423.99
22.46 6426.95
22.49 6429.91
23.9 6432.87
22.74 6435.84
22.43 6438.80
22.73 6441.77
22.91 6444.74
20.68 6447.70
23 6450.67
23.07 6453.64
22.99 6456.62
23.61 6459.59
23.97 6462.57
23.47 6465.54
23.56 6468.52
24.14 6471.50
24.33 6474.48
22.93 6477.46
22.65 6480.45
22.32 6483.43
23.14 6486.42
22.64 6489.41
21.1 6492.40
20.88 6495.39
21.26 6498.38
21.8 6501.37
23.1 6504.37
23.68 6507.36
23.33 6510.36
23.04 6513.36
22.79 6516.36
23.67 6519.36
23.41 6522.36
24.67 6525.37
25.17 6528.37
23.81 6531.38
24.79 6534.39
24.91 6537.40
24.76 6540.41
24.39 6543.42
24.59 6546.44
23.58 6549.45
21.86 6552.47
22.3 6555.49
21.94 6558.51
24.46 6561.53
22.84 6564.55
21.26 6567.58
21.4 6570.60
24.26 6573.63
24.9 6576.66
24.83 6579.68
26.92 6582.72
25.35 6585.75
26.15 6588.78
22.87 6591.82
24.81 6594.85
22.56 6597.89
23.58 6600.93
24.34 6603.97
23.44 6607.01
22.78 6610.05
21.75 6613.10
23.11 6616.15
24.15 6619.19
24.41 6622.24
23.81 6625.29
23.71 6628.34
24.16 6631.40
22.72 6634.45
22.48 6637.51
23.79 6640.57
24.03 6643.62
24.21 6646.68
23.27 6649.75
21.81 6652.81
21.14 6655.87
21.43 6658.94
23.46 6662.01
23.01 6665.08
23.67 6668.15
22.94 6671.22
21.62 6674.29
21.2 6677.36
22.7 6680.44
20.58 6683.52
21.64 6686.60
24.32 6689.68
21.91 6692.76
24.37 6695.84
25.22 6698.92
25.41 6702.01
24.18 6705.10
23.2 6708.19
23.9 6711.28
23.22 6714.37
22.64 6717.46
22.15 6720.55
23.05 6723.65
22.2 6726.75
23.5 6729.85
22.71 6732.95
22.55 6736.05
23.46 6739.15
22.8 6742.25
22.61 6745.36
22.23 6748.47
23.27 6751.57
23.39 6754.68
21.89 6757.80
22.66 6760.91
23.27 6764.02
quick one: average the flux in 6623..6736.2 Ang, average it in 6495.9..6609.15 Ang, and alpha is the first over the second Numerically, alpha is 0.97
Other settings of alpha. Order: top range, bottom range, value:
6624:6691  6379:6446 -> 1.01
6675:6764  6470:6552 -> 0.98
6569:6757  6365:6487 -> 1.02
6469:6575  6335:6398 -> 1.05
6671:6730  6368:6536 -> 1.01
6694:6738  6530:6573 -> 1.00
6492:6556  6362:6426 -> 1.04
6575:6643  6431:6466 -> 1.04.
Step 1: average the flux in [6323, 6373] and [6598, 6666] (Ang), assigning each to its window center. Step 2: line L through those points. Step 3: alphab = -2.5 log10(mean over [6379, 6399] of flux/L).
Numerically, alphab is 0.02 mag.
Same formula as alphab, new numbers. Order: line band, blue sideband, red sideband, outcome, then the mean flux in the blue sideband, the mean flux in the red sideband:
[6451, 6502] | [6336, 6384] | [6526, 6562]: 0.02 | 22.1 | 23.9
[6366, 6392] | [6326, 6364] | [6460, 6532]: 0.01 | 22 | 23.1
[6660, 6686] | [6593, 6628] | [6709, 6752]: 0.04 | 23.5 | 22.9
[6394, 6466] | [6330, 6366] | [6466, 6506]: -0.02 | 22.1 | 22.6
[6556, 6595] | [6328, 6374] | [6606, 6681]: -0.05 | 22.2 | 23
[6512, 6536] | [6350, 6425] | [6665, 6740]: -0.06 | 22.4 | 23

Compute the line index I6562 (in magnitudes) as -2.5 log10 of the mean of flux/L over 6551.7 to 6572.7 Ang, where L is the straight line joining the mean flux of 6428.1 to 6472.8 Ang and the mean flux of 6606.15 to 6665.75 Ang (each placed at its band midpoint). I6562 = 0.03 mag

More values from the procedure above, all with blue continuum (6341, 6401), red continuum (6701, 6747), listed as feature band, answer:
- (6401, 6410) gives -0.05 mag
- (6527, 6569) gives -0.05 mag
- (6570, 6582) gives -0.07 mag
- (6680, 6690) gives 0.05 mag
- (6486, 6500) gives 0.04 mag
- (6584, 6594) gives -0.10 mag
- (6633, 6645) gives -0.02 mag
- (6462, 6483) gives -0.05 mag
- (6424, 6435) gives -0.03 mag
